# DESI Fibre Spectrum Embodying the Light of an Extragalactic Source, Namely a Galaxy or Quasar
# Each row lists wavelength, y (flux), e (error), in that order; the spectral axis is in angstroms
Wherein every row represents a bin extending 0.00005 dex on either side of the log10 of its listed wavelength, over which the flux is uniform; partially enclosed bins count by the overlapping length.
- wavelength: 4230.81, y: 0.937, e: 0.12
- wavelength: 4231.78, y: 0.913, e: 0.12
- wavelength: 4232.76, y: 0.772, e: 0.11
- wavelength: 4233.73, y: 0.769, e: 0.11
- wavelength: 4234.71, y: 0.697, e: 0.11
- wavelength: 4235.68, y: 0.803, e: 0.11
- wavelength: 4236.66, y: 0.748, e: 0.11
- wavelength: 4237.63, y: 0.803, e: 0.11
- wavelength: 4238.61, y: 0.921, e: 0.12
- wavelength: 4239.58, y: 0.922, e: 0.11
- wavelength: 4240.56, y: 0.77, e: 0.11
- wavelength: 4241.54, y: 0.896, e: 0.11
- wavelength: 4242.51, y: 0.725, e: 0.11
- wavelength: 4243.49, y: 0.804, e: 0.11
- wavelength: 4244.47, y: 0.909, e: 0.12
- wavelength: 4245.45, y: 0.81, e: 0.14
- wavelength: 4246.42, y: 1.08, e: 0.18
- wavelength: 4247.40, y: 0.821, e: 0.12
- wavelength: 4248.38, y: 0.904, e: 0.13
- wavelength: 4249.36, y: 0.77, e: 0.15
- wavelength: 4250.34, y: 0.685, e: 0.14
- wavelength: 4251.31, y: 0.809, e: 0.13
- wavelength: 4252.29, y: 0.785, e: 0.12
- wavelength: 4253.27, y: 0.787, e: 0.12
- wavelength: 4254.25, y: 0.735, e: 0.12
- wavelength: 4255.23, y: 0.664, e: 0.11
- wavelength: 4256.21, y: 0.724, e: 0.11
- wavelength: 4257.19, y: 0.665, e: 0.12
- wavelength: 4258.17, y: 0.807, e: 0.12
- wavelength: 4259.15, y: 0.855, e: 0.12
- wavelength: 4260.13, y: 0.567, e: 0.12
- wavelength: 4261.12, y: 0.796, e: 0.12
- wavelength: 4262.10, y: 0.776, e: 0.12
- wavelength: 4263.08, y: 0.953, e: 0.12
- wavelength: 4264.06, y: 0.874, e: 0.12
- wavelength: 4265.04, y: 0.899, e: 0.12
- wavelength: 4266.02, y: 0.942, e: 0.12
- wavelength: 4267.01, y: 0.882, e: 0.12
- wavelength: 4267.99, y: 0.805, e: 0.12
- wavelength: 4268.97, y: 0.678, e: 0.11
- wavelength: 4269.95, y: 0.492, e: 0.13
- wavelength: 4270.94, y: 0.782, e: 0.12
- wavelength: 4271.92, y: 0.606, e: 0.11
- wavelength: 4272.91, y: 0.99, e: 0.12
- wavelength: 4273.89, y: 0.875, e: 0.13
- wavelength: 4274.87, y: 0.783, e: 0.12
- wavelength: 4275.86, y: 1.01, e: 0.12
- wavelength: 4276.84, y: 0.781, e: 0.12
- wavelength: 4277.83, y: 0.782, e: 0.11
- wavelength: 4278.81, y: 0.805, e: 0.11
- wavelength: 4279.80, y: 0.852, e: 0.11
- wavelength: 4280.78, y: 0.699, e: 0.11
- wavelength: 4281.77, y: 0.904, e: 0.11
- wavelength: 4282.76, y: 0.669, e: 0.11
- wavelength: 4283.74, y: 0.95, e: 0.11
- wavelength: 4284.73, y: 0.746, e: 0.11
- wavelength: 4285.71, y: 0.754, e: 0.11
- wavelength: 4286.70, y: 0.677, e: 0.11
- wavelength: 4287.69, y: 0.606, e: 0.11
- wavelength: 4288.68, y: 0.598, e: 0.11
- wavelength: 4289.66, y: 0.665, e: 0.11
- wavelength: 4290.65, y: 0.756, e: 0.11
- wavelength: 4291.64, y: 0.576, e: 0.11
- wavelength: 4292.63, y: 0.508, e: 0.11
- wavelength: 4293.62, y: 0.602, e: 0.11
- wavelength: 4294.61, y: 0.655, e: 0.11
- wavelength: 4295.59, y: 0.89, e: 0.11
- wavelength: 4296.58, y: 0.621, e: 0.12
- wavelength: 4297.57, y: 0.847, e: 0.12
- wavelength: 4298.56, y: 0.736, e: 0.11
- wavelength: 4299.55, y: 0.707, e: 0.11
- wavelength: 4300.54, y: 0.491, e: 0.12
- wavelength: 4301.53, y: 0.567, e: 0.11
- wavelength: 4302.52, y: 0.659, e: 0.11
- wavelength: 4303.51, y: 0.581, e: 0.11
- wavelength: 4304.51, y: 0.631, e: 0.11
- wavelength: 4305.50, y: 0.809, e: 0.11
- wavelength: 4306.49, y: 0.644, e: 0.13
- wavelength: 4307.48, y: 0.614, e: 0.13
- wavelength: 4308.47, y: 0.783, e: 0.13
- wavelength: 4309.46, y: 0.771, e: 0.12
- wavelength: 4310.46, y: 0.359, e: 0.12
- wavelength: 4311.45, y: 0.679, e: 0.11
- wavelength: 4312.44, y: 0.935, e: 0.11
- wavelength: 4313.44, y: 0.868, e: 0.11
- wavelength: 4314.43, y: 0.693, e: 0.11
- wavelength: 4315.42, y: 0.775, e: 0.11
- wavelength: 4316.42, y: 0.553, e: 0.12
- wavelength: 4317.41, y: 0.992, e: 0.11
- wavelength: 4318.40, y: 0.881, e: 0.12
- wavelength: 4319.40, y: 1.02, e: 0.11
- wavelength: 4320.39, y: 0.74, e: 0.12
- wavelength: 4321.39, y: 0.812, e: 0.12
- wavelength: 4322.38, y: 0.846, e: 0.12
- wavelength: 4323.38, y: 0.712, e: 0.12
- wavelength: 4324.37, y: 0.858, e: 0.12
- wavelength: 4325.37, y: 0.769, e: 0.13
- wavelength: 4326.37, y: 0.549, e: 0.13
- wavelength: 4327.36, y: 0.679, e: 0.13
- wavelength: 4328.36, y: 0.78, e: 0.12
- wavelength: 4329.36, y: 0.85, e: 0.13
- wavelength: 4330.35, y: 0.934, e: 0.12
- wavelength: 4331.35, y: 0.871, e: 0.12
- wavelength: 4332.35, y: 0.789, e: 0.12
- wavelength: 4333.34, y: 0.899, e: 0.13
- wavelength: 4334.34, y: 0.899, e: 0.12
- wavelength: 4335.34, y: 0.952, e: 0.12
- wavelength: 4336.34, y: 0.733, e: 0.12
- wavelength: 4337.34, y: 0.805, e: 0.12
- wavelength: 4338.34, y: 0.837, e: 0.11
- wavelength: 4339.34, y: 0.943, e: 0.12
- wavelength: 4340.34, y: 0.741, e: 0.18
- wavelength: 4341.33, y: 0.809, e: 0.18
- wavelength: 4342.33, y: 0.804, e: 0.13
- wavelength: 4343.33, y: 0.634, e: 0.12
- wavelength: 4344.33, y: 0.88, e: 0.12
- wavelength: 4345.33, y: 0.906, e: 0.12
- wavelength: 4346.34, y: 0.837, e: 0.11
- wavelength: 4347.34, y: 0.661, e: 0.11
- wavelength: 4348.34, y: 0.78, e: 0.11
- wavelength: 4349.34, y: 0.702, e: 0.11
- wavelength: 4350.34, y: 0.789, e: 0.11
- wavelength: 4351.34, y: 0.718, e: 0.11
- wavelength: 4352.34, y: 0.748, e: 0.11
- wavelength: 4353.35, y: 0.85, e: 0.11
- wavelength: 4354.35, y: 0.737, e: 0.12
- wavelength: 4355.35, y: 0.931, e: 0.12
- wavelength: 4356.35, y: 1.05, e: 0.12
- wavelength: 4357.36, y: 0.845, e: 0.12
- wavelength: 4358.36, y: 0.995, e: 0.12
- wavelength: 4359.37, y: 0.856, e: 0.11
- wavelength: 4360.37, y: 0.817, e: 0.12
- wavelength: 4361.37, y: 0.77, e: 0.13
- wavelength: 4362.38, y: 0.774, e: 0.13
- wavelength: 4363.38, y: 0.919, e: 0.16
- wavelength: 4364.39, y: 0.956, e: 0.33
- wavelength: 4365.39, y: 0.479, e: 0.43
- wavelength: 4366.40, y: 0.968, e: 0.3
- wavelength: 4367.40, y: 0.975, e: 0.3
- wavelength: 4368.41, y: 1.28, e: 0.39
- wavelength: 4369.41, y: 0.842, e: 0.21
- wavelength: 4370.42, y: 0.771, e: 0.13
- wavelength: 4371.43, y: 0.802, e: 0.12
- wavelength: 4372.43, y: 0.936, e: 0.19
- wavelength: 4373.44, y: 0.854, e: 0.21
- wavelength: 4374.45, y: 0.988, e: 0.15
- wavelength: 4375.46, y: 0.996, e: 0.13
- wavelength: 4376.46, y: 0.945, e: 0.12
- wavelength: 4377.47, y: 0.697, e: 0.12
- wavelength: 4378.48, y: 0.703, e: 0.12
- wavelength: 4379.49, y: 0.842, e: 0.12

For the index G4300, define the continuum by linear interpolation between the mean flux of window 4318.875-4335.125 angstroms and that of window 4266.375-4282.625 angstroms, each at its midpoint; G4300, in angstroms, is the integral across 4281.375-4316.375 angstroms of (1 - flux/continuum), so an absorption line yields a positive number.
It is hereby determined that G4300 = 4.8 angstroms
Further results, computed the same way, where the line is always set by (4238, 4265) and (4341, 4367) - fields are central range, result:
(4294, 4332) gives 3.40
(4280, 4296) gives 2.11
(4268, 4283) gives 0.51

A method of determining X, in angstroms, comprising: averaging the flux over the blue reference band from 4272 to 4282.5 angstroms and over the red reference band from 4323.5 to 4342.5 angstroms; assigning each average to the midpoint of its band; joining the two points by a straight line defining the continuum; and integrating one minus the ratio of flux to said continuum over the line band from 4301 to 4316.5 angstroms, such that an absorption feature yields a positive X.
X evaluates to 2.6 angstroms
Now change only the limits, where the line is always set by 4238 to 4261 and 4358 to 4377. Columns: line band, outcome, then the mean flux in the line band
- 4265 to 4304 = 4.4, 0.734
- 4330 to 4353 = 1.5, 0.811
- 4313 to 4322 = 0.4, 0.816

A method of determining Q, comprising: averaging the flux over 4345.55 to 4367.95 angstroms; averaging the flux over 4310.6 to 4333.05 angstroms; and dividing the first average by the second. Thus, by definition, 1.04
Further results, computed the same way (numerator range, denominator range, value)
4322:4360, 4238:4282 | 1.01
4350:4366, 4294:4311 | 1.24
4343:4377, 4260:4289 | 1.08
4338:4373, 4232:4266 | 1.04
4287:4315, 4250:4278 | 0.86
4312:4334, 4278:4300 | 1.12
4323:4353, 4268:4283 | 1.02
